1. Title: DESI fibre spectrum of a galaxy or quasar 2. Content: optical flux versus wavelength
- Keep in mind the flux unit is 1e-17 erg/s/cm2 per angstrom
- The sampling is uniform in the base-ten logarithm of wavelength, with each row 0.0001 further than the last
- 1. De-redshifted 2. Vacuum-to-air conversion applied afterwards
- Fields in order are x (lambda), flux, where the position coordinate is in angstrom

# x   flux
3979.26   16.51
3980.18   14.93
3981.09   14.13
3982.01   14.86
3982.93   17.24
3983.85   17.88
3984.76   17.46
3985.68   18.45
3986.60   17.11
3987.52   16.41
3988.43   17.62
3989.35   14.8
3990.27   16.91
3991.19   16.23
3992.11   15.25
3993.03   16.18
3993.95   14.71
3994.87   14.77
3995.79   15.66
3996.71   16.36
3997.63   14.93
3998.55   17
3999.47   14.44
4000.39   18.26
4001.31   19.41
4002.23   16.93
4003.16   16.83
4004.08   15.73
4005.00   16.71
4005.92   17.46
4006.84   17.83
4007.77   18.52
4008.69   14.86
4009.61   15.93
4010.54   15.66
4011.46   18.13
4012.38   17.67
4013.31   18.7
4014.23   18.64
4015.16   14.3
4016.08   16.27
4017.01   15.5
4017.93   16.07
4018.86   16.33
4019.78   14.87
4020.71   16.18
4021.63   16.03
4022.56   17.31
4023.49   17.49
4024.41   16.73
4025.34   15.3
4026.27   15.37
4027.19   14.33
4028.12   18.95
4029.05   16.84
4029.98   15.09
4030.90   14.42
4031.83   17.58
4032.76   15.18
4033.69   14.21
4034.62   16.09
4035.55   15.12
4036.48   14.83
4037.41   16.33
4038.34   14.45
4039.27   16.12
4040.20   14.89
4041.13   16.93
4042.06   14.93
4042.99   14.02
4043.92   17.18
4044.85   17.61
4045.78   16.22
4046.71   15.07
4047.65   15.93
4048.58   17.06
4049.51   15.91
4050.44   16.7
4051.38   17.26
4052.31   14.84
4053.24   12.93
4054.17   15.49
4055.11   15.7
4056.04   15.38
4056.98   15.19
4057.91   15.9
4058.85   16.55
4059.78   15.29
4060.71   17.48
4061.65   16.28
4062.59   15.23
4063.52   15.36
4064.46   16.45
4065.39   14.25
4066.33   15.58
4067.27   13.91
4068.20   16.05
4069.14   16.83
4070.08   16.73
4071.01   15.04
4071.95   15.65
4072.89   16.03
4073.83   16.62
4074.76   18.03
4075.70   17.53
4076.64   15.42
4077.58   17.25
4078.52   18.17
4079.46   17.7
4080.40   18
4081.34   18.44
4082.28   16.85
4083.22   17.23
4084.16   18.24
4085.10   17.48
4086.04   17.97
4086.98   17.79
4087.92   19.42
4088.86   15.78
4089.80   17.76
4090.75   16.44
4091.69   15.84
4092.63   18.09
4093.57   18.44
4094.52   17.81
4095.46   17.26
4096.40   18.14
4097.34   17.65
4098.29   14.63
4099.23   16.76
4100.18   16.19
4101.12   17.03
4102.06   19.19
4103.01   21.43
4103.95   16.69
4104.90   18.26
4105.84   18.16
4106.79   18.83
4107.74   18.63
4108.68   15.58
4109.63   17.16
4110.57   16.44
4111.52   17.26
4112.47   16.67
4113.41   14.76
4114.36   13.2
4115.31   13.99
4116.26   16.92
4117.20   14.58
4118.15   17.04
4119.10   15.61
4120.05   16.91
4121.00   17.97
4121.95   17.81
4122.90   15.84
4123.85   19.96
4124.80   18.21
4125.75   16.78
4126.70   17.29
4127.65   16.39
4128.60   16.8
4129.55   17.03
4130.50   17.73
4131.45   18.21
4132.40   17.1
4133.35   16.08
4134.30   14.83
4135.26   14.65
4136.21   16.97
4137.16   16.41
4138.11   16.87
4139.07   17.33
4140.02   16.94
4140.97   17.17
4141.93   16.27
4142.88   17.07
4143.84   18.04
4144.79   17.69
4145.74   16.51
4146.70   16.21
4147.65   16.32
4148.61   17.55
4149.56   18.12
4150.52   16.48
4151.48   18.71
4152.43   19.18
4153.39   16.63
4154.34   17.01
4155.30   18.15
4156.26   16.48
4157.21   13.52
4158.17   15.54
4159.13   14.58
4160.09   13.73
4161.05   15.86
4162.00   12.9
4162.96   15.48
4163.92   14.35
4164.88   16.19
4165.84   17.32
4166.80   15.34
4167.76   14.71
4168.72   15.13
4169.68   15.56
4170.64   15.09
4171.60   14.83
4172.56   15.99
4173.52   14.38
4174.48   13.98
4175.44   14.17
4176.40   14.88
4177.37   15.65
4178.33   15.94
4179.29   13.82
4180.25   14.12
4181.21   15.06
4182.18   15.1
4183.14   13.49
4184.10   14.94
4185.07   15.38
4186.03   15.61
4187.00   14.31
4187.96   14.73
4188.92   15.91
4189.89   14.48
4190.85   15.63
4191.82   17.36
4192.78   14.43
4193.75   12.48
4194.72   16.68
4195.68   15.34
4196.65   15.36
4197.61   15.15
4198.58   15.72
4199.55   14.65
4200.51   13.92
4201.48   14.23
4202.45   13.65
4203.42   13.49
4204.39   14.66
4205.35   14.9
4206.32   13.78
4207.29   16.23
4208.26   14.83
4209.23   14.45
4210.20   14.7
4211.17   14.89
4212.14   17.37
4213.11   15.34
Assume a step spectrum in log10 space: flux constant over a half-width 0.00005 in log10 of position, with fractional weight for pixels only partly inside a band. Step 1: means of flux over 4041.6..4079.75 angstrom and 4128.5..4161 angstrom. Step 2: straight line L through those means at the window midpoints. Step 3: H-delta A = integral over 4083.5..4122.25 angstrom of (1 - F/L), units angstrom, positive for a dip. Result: -1.81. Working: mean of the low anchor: 16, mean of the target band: 17.1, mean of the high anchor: 16.7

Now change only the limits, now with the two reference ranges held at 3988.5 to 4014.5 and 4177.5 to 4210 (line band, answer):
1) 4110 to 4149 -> -3.1 angstrom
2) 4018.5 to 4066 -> 1.2 angstrom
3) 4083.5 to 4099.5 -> -1.6 angstrom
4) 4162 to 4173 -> -0.2 angstrom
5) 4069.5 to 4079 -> -0.4 angstrom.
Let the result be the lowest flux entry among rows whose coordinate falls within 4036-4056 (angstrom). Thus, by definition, 12.93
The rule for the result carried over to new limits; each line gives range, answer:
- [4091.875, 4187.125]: 12.9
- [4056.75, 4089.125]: 13.91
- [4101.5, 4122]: 13.2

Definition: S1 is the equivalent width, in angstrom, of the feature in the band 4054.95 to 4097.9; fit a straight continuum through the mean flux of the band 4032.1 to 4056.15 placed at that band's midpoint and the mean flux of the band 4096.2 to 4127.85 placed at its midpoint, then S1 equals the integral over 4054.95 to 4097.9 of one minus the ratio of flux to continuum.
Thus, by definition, -1.2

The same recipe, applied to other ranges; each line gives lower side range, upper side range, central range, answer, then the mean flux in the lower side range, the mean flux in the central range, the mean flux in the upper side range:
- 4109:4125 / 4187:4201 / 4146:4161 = -0.7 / 16.4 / 16.5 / 15.1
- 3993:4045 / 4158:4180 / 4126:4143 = -1.6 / 16.2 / 16.7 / 15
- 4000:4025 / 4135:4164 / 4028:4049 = 1.2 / 16.8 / 15.8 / 16.5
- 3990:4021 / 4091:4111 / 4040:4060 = 1.4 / 16.4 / 15.8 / 17.5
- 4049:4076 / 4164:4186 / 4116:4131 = -1.6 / 15.9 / 17.1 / 15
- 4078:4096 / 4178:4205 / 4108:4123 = 0.6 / 17.6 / 16.2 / 14.8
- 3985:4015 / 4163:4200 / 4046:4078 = 0.4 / 16.7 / 15.9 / 15.1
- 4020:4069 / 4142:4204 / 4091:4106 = -1.8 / 15.8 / 17.6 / 15.5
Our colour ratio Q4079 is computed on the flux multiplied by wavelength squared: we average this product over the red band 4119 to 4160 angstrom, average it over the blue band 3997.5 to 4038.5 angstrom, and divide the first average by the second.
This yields 1.1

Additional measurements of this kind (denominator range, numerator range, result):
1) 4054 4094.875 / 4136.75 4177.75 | 1.00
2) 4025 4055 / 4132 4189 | 1.07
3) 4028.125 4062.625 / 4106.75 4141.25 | 1.10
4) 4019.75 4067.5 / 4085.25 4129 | 1.12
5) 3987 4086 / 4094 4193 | 1.06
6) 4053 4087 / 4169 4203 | 0.96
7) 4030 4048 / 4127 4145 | 1.13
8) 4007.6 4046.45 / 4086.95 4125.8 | 1.10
